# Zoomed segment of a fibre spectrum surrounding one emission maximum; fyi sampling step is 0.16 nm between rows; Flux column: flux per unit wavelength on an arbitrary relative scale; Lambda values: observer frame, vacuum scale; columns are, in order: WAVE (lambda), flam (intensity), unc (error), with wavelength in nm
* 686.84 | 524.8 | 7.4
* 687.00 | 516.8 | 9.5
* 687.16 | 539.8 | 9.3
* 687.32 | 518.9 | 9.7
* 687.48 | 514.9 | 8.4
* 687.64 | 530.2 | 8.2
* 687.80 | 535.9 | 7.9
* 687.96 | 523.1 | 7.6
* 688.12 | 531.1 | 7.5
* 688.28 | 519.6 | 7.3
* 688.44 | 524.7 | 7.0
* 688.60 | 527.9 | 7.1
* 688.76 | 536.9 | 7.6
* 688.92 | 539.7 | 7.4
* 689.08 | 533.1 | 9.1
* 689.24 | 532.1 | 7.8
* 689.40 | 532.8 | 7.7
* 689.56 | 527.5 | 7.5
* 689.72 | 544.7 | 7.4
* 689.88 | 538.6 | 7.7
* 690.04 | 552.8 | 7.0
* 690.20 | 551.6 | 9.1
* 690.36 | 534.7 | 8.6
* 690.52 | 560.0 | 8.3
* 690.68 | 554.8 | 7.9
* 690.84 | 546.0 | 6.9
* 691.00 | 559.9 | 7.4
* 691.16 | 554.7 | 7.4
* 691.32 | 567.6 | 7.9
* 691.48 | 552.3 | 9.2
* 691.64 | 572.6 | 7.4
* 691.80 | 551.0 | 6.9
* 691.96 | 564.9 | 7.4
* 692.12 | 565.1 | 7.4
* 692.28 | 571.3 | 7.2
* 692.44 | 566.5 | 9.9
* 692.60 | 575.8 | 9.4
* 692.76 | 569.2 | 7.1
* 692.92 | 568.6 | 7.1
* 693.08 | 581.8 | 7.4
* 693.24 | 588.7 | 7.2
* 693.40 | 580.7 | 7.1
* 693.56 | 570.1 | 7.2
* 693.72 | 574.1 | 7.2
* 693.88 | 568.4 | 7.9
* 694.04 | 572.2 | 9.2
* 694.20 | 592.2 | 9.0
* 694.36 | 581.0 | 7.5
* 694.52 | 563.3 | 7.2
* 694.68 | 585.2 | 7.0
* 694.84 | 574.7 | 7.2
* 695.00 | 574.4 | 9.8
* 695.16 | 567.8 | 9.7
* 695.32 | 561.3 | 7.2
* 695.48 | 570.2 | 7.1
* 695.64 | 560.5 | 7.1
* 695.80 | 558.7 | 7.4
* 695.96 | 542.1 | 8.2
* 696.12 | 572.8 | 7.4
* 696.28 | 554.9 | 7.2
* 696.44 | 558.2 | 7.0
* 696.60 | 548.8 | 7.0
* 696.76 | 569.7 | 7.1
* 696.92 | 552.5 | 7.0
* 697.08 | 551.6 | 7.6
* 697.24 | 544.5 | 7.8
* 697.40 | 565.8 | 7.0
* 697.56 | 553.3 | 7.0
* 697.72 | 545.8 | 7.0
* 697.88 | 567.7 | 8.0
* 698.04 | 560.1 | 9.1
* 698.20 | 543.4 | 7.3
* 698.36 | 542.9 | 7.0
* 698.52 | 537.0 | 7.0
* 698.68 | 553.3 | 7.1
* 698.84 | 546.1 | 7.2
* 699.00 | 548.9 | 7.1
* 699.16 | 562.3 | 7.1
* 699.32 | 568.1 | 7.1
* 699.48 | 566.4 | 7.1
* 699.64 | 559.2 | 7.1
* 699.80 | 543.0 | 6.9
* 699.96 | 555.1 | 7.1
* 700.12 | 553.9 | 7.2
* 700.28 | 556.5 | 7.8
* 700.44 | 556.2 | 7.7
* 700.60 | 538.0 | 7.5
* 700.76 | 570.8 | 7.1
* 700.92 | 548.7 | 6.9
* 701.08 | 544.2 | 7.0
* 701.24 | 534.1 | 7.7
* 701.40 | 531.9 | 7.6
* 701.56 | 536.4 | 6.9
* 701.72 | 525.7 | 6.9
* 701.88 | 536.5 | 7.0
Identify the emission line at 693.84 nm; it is C III] 1909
